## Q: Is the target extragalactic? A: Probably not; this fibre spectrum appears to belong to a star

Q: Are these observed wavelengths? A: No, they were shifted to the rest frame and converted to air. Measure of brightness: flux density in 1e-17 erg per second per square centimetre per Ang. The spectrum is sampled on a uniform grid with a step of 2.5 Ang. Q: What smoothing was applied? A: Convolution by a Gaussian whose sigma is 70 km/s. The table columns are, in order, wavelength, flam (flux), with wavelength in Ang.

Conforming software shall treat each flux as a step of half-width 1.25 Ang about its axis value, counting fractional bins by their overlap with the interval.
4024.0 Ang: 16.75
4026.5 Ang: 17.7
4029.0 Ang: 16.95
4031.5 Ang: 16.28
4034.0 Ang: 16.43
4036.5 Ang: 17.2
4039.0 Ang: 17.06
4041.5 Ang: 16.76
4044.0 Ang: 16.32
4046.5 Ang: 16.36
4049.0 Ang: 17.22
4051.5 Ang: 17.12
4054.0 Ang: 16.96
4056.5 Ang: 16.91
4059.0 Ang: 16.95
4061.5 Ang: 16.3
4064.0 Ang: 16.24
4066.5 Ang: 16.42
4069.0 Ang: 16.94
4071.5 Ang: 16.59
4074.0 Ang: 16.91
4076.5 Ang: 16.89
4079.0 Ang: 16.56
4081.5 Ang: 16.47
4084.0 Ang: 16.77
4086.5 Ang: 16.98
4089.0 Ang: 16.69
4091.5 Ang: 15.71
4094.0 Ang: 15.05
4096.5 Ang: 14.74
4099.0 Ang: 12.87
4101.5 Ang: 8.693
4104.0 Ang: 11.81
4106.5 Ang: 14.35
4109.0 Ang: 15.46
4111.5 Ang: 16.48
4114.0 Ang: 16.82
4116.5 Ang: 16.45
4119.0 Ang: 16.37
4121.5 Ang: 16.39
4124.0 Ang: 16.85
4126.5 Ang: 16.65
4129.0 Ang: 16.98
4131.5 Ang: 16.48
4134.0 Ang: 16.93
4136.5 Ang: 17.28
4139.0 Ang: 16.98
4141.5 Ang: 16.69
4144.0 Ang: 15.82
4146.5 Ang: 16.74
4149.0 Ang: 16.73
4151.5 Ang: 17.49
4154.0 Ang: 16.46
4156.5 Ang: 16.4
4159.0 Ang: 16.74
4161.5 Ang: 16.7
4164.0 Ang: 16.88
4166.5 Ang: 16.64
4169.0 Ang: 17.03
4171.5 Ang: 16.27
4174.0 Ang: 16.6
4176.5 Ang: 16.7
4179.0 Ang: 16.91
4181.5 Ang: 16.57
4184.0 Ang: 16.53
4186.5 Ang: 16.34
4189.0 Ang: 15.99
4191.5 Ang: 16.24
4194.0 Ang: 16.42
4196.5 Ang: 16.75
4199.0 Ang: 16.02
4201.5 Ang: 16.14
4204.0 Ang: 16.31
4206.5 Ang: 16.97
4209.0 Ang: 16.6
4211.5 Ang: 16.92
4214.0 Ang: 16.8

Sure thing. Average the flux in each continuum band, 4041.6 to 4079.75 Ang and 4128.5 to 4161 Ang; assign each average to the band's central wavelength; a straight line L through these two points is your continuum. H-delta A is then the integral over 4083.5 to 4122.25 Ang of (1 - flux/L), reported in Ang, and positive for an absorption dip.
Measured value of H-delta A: 3.9 Ang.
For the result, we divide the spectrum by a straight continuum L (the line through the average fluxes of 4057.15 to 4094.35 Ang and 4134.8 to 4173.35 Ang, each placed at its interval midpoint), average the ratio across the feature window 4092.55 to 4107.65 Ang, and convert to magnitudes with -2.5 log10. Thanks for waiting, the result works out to 0.27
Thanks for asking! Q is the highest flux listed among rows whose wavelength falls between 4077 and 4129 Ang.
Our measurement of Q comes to 16.98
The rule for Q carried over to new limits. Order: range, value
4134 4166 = 17.49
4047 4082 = 17.22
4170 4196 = 16.91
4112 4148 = 17.28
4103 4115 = 16.82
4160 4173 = 17.03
